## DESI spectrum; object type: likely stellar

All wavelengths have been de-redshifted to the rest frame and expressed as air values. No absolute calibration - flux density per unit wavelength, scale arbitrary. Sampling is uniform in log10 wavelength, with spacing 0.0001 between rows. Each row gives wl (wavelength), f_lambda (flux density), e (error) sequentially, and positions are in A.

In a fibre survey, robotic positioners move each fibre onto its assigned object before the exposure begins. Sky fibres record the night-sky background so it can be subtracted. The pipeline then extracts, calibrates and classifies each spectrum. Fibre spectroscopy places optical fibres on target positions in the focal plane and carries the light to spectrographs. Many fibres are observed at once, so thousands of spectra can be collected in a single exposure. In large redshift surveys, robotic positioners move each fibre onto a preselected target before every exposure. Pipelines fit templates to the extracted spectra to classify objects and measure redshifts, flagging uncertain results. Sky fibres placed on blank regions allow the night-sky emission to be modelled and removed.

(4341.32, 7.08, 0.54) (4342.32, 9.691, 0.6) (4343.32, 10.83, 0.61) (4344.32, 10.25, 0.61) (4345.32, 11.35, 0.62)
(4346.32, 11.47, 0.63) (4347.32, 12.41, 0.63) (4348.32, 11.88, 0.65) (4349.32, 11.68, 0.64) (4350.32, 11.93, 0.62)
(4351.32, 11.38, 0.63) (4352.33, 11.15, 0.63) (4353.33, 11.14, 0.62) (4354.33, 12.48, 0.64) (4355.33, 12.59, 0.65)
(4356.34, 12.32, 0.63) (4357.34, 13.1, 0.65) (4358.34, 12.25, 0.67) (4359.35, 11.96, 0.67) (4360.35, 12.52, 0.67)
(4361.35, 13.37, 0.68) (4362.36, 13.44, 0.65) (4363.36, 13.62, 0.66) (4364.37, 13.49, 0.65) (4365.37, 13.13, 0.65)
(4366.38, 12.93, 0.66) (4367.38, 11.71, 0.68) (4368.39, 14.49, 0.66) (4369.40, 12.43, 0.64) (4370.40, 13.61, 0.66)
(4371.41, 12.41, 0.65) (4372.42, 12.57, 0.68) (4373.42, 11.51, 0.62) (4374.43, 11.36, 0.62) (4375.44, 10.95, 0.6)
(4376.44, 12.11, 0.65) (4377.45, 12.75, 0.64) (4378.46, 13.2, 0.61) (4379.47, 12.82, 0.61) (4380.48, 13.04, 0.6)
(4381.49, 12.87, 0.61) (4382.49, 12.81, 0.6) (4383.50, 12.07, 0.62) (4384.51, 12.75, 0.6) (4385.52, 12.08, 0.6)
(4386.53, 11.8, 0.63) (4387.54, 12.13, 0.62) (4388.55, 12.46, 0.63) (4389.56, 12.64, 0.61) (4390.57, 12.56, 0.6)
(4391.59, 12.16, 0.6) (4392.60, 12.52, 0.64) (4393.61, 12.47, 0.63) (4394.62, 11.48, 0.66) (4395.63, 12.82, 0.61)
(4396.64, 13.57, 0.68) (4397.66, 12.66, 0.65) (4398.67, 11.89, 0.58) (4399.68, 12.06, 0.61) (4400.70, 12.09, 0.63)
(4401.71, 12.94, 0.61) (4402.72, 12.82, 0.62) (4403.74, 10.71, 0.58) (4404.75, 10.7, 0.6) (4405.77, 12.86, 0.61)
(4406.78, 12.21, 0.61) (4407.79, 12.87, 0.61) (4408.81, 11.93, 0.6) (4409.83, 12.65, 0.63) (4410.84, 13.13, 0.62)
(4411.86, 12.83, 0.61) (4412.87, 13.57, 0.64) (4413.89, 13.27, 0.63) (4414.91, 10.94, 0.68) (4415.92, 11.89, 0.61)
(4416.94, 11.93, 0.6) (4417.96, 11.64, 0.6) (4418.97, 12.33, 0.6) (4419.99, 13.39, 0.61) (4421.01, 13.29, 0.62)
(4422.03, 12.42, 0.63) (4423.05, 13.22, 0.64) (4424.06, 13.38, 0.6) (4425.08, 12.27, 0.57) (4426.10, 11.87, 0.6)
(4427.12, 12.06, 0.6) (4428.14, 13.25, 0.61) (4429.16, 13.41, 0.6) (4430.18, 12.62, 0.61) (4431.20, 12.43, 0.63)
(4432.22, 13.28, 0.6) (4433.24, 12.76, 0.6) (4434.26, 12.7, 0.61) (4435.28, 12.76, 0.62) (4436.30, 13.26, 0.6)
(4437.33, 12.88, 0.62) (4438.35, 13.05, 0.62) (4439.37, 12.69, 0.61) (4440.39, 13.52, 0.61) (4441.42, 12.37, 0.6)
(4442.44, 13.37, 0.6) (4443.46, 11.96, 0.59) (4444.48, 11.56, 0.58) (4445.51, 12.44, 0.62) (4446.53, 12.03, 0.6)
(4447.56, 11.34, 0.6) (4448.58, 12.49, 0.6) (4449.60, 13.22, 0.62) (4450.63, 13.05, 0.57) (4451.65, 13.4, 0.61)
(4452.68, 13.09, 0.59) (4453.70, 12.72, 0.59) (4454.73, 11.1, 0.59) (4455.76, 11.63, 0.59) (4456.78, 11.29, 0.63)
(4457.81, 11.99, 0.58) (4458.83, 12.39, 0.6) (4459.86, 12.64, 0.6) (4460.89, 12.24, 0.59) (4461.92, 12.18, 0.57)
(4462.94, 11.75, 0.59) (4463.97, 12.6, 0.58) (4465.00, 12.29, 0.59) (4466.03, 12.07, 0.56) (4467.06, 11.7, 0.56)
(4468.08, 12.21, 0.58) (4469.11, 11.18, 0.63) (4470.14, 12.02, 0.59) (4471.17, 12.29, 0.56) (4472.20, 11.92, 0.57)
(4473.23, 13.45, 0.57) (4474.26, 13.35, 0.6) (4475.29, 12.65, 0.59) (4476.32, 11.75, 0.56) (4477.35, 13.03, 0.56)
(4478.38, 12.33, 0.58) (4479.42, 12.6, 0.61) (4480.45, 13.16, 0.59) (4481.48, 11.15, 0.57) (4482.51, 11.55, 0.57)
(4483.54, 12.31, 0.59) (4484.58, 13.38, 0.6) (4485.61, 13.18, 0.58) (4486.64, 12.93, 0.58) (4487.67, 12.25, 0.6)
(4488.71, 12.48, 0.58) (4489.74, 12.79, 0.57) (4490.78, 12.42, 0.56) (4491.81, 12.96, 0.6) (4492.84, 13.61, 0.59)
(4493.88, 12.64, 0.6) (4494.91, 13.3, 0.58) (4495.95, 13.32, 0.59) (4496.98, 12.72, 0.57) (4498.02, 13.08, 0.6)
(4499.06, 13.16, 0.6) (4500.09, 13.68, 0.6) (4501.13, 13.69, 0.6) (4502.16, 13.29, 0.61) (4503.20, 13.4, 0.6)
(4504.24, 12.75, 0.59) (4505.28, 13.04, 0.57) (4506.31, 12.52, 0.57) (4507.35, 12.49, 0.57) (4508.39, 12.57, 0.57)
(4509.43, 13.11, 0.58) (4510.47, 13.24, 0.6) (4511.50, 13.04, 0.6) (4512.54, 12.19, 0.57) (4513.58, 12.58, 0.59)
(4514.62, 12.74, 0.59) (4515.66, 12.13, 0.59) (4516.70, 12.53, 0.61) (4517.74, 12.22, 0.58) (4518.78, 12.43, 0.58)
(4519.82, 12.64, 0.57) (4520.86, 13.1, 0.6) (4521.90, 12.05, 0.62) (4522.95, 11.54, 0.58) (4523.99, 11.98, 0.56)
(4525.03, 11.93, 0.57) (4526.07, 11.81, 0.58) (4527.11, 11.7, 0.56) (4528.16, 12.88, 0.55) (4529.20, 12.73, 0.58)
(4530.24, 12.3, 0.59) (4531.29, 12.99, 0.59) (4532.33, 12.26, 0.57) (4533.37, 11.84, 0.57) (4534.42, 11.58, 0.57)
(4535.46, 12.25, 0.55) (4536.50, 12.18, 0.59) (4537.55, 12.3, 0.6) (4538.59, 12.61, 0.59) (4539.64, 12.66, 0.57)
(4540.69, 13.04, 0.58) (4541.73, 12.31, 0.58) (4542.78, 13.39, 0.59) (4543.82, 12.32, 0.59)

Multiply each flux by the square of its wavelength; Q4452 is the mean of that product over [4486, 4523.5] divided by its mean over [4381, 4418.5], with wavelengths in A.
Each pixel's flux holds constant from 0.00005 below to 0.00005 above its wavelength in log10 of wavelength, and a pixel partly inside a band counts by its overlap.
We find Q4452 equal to 1.09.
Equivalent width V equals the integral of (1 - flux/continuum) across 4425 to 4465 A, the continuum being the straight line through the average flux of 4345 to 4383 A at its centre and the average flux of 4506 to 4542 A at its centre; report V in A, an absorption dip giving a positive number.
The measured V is -0.3 A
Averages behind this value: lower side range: 12.4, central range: 12.5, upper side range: 12.4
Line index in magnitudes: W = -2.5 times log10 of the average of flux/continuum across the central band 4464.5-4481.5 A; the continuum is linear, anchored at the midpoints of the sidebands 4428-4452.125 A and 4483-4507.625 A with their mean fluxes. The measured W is 0.047 mag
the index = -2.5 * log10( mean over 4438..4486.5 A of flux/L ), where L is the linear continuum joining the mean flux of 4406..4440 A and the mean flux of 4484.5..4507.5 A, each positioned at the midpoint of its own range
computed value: 0.04 mag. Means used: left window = 12.7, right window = 13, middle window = 12.4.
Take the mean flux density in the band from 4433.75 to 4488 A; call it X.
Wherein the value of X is 12.4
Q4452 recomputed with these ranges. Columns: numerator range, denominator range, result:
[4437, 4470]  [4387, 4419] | 1.02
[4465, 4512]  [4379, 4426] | 1.06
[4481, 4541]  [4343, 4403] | 1.08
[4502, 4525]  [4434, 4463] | 1.04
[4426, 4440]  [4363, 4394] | 1.05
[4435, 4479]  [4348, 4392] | 1.04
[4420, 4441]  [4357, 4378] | 1.05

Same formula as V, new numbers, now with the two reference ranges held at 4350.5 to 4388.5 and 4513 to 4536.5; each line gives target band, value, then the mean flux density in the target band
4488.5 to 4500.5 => -0.68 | 13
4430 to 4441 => -0.45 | 12.9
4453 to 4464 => 0.29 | 12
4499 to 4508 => -0.58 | 13.1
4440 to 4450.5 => -0.04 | 12.4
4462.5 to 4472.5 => 0.28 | 12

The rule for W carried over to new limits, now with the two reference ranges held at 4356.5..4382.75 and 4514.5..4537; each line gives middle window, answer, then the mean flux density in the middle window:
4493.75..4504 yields -0.08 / 13.2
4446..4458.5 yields 0.02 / 12.3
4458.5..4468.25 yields 0.02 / 12.2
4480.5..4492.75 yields -0.02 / 12.6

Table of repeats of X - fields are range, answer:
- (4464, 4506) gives 12.7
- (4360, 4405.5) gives 12.5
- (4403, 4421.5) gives 12.3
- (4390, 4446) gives 12.5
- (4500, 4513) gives 13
